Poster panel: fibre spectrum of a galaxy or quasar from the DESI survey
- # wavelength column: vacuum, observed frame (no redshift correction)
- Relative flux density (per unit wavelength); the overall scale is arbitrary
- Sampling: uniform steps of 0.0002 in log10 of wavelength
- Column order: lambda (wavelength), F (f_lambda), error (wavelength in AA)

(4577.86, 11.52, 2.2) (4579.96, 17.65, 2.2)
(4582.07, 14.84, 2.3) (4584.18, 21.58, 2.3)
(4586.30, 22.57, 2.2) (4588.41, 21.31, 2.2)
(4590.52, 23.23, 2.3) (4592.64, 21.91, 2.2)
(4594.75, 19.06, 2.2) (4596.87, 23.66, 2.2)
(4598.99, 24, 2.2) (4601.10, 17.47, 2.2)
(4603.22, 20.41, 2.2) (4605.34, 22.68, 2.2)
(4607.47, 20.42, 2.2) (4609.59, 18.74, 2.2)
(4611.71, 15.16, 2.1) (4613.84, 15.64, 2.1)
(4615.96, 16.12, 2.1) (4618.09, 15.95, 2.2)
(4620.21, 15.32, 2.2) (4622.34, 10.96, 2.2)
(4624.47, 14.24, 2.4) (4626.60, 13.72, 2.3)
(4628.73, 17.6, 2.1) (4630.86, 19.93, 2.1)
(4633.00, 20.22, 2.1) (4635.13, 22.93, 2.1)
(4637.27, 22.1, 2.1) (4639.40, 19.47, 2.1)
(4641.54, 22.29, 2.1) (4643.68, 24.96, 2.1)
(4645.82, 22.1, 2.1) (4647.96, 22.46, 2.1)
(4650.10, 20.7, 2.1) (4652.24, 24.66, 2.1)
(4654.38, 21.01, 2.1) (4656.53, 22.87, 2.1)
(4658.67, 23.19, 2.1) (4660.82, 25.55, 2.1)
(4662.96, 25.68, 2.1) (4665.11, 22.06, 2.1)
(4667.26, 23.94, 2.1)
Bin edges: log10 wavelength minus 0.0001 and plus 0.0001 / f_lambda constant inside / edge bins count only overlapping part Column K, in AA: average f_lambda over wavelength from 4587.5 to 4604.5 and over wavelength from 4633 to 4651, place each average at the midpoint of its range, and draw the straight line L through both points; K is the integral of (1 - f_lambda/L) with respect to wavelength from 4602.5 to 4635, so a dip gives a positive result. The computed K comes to 6.6 AA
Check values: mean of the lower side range 21.4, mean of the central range 17.3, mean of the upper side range 22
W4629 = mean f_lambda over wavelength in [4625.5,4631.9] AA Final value 17.1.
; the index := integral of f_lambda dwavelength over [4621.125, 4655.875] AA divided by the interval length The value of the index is 20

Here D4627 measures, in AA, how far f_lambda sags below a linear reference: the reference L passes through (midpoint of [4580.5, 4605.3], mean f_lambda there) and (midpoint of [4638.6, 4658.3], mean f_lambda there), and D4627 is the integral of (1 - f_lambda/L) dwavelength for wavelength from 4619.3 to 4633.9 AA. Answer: 3.91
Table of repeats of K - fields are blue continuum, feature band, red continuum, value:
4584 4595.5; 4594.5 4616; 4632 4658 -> 2.2 AA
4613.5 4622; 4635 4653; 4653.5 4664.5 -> -1.5 AA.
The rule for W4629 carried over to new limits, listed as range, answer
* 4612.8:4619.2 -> 15.9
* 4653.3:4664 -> 23.7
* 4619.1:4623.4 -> 13.2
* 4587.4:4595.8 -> 21.4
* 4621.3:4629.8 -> 14.1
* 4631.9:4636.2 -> 21.5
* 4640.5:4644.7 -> 23.6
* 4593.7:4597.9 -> 21.3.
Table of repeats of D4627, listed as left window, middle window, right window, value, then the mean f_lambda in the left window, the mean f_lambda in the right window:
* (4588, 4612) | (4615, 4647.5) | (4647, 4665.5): 5.2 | 20.8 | 23.2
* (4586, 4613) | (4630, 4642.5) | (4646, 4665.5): 0.6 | 20.7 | 23.1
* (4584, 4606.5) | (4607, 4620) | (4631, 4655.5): 3.0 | 21.6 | 22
